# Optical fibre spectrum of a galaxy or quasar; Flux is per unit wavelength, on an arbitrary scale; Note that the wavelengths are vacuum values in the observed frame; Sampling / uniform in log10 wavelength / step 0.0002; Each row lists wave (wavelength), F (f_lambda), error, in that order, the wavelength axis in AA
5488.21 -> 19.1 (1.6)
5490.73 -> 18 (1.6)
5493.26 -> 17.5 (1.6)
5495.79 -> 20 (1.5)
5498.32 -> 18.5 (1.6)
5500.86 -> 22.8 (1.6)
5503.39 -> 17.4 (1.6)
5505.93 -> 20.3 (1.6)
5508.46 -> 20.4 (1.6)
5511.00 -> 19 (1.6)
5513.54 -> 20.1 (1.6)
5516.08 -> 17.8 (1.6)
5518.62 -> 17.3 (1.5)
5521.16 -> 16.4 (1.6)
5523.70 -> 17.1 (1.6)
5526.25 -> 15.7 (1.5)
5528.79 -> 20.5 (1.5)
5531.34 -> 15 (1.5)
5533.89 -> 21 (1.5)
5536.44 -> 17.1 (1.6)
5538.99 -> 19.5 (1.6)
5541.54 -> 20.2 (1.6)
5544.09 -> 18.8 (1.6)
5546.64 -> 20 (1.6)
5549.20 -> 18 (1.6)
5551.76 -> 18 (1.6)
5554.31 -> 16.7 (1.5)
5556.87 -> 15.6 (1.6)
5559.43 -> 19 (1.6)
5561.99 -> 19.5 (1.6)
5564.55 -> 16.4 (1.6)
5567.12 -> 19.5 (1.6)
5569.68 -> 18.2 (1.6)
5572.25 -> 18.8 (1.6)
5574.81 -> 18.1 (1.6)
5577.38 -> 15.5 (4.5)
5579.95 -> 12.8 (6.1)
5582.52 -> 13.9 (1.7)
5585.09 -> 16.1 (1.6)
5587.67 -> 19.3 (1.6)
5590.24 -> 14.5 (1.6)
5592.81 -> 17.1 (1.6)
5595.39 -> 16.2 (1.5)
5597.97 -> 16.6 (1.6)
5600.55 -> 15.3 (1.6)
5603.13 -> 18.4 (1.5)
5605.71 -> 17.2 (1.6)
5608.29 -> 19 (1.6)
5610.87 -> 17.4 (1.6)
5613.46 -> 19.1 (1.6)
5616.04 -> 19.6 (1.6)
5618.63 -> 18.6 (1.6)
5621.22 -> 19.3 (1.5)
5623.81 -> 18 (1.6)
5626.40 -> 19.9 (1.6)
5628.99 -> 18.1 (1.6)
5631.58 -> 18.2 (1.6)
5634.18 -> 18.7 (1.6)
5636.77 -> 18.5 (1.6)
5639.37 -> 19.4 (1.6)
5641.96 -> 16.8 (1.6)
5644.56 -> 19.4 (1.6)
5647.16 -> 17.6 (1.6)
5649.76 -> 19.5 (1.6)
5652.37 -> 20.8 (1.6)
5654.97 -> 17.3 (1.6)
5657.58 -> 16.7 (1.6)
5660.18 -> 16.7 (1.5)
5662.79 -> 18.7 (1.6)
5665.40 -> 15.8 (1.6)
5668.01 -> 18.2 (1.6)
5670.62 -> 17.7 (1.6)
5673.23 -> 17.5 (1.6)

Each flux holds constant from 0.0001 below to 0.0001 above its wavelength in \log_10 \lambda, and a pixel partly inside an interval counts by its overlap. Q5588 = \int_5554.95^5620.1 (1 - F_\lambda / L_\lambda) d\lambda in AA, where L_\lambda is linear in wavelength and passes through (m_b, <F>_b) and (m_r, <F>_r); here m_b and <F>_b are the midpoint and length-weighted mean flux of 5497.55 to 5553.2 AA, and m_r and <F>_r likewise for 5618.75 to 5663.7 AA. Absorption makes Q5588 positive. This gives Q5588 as 4.5 AA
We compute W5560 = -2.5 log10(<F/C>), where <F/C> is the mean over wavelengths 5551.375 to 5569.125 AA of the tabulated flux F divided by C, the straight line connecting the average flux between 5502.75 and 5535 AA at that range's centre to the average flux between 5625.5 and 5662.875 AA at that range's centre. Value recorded 0.03 mag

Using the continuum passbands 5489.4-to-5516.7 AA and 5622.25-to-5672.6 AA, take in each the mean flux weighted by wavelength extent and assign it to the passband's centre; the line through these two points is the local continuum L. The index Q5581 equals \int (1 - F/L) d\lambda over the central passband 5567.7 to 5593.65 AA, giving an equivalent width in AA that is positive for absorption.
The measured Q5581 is 3.1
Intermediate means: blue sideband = 19.3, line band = 16.5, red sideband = 18.2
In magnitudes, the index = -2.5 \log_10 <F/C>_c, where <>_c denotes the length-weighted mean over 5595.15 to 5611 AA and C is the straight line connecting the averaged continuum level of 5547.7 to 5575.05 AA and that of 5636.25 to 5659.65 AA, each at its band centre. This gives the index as 0.06 mag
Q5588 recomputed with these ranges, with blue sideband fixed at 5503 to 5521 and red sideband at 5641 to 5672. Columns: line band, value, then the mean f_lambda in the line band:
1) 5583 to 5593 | 1.0 AA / 16.5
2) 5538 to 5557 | 0.1 AA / 18.5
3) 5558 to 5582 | 1.4 AA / 17.4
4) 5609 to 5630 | -0.7 AA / 18.8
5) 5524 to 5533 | 0.7 AA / 17.2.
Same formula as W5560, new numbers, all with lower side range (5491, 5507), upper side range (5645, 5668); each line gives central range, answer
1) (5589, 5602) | 0.16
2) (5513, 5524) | 0.09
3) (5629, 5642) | -0.02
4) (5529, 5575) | 0.03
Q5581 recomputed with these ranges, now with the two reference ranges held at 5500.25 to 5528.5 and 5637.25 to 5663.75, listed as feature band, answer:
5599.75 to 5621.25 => 0.2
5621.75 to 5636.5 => -0.2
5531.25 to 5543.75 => -0.3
